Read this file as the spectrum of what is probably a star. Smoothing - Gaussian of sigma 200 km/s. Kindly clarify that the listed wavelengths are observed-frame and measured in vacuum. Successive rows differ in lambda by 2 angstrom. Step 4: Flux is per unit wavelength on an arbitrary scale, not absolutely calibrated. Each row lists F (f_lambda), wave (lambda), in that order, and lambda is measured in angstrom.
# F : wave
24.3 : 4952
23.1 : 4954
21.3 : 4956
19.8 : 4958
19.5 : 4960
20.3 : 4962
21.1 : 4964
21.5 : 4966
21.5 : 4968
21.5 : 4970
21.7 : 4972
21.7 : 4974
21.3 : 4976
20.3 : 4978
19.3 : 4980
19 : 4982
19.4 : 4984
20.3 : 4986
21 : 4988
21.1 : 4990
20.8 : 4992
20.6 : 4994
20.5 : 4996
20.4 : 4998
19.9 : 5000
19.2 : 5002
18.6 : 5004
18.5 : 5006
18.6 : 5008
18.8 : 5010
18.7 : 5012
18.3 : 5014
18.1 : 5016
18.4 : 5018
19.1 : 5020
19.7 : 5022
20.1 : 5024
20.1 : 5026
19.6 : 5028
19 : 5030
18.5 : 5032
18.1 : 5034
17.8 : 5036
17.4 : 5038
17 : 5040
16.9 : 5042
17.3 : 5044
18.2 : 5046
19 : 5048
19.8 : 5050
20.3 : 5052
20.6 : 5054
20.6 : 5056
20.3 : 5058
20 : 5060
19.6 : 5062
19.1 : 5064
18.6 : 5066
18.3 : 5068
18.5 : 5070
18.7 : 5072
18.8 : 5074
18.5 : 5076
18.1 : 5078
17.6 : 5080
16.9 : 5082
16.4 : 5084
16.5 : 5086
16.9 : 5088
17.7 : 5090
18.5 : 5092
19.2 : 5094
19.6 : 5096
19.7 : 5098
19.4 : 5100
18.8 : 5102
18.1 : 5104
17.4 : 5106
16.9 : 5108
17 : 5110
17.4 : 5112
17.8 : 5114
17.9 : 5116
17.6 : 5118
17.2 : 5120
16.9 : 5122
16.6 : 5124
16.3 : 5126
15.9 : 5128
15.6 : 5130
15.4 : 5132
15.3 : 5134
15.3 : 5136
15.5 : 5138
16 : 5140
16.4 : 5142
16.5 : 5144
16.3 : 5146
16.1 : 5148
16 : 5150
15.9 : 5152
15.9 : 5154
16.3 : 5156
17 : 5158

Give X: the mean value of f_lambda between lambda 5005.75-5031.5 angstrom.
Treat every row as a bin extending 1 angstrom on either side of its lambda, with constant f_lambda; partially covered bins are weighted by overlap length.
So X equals 19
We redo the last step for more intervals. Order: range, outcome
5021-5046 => 18.4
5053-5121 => 18.4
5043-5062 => 19.6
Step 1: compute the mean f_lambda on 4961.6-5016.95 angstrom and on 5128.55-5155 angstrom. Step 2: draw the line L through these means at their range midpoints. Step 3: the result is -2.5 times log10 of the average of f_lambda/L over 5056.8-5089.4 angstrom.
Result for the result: -0.03 mag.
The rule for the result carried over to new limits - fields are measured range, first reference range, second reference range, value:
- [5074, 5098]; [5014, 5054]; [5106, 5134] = -0.02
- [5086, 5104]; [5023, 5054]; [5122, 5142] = -0.10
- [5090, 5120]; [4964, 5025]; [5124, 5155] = -0.08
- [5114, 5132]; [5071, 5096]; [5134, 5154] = -0.01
